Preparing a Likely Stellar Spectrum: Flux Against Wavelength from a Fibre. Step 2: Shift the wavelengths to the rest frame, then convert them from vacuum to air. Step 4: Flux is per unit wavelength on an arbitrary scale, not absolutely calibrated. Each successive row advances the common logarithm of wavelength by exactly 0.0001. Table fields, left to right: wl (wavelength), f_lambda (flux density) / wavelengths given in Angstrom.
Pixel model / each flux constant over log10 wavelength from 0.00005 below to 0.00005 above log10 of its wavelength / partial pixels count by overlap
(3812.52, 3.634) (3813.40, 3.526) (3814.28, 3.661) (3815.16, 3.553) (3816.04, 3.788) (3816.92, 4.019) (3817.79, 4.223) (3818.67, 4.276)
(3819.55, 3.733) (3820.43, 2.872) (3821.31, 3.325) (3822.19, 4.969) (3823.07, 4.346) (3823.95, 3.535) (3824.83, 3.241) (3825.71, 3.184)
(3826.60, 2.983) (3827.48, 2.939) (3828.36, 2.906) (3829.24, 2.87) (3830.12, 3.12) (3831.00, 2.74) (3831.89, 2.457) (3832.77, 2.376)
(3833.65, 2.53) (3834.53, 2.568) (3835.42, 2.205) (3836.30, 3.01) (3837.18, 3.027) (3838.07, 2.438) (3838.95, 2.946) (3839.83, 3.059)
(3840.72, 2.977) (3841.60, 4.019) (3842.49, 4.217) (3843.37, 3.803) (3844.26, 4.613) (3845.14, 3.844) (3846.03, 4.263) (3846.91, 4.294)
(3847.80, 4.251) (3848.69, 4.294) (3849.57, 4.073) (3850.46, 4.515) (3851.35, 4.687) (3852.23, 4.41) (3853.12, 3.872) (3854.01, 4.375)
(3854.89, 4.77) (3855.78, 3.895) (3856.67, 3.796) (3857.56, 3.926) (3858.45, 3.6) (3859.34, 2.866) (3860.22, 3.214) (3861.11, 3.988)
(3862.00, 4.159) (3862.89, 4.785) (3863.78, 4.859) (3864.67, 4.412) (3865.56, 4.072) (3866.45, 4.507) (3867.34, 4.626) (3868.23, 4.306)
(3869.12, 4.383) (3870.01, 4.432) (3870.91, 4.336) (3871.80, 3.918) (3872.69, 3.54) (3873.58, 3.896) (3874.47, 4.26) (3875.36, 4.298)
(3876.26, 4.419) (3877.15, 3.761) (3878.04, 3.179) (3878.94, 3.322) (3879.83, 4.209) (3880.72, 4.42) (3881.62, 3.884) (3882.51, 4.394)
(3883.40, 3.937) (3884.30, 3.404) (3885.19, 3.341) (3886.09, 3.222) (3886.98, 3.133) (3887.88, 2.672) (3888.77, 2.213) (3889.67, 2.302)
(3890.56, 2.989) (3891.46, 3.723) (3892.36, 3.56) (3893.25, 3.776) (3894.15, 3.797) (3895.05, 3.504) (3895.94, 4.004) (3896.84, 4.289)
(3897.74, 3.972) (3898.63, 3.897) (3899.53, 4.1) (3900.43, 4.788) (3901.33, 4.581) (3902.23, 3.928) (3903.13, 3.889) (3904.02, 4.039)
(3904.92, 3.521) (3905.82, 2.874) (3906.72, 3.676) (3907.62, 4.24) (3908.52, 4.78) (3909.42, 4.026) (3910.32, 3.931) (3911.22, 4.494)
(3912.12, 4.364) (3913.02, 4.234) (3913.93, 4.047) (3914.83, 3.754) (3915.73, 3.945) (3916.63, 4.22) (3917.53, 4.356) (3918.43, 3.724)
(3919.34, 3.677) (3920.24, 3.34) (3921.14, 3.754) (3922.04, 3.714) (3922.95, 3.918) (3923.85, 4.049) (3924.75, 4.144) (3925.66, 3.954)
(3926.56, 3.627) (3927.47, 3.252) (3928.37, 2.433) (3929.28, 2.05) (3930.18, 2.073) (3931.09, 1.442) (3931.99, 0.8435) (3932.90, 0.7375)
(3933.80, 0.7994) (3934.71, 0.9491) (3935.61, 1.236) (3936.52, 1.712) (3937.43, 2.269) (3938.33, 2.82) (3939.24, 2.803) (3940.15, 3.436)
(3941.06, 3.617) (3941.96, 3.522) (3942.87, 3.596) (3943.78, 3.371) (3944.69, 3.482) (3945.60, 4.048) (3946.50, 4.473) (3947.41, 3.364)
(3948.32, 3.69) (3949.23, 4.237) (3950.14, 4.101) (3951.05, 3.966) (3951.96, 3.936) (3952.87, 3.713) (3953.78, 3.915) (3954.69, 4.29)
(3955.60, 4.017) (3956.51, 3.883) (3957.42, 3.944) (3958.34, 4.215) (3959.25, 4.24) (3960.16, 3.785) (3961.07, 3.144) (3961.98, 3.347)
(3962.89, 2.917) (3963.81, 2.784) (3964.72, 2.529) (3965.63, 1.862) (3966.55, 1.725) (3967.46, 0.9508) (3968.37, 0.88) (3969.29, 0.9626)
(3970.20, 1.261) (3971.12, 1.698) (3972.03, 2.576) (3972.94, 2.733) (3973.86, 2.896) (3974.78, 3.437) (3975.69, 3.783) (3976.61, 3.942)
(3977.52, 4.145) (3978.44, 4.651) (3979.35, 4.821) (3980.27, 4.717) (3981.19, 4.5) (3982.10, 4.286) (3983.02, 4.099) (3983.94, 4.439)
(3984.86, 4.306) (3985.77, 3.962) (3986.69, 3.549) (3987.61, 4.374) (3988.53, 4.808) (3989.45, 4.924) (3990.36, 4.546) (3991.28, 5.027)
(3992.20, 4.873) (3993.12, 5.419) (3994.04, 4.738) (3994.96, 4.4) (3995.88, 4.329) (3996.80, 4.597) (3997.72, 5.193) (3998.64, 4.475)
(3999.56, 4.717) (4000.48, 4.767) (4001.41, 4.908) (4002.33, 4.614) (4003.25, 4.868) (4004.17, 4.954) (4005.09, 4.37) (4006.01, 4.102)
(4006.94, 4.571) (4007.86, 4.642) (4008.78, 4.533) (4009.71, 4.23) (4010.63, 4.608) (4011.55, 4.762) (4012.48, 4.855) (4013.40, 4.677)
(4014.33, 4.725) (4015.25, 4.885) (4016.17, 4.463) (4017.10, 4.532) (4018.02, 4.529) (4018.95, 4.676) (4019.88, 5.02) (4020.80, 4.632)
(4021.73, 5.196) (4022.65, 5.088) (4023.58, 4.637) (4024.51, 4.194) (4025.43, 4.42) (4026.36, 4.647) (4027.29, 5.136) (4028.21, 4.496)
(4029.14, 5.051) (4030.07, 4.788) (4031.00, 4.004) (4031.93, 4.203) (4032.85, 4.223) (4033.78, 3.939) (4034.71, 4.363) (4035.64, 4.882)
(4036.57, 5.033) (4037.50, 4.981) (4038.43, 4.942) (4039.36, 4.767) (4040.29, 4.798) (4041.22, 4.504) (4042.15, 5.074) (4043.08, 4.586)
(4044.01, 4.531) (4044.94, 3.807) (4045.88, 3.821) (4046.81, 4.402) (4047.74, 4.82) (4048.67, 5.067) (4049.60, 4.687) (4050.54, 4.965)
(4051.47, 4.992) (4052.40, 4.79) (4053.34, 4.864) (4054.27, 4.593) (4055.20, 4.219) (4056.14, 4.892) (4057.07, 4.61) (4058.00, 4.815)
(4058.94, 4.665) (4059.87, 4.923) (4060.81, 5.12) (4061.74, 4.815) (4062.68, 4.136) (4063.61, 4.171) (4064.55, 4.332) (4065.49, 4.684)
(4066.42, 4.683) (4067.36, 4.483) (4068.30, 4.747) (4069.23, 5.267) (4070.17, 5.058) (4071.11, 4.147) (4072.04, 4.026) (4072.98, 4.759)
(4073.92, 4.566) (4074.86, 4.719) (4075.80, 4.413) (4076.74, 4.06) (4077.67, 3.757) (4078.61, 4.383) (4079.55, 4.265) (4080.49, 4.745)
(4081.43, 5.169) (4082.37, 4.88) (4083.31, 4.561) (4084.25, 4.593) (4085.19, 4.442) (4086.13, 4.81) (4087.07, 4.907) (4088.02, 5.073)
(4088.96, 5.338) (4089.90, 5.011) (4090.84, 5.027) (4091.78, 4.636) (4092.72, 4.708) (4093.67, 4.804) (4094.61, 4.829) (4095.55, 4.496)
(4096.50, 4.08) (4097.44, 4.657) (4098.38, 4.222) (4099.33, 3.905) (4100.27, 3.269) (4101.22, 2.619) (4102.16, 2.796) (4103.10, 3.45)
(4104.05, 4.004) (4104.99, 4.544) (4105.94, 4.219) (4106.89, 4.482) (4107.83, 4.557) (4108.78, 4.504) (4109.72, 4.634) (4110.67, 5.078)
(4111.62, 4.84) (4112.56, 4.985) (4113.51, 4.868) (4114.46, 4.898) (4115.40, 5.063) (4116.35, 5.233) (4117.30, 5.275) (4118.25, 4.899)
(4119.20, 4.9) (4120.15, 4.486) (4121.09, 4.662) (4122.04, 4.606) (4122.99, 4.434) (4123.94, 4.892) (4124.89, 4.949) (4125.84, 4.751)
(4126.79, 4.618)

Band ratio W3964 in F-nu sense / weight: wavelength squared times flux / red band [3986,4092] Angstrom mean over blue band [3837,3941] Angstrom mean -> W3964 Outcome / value 1.38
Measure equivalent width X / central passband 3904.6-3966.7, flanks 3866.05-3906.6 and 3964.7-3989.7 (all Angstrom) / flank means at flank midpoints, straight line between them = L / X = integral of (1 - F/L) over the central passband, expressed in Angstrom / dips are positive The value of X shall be 3.3 Angstrom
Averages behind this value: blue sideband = 3.81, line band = 3.35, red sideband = 3.32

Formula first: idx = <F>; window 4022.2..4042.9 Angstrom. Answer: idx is 4.64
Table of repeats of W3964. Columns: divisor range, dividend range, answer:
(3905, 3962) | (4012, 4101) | 1.43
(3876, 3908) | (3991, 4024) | 1.35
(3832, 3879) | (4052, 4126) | 1.34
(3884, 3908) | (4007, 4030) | 1.38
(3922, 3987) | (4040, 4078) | 1.53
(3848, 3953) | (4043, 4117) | 1.36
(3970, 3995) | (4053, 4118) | 1.18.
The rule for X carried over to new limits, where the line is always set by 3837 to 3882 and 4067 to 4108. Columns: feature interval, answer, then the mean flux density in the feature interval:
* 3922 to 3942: 7.7 Angstrom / 2.54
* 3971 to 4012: -0.9 Angstrom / 4.35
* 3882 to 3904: 2.3 Angstrom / 3.65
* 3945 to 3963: 1.3 Angstrom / 3.88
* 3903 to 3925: 0.9 Angstrom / 3.95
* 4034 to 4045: -0.9 Angstrom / 4.71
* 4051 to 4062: -1.0 Angstrom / 4.78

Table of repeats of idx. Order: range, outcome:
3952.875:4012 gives 3.9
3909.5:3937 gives 3.1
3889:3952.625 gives 3.45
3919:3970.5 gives 3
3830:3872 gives 3.79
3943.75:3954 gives 3.88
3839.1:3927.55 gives 3.92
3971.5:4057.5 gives 4.53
